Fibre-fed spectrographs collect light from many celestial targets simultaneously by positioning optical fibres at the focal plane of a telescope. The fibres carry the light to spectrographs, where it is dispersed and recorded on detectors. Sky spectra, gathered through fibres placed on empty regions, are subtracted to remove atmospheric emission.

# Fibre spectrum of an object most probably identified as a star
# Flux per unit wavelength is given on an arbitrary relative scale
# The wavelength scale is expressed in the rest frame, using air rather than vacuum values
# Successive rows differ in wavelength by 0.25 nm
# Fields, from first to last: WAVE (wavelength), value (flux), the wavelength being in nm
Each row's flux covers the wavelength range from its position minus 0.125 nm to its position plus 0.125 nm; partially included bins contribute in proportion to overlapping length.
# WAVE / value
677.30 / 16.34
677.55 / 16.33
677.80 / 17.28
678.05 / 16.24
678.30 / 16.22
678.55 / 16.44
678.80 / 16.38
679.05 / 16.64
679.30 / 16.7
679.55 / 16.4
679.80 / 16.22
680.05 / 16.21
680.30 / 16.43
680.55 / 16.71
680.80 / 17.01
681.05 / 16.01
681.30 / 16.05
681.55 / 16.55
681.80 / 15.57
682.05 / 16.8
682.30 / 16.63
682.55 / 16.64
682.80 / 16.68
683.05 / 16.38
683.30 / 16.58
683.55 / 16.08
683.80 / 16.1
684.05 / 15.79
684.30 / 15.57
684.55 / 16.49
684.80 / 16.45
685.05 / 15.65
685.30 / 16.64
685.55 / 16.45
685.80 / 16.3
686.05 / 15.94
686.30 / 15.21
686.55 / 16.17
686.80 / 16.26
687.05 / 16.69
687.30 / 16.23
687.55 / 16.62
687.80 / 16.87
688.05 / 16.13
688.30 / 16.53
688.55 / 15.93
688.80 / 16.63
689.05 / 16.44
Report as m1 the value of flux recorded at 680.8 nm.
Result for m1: 17.01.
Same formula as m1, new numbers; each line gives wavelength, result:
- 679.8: 16.22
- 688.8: 16.63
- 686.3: 15.21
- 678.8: 16.38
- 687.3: 16.23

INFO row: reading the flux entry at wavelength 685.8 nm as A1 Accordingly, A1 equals 16.3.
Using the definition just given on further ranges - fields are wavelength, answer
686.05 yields 15.94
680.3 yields 16.43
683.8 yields 16.1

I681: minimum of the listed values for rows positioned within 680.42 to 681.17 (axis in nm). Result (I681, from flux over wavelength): 16.01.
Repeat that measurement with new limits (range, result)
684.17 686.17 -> 15.57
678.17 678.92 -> 16.22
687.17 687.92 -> 16.23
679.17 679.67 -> 16.4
